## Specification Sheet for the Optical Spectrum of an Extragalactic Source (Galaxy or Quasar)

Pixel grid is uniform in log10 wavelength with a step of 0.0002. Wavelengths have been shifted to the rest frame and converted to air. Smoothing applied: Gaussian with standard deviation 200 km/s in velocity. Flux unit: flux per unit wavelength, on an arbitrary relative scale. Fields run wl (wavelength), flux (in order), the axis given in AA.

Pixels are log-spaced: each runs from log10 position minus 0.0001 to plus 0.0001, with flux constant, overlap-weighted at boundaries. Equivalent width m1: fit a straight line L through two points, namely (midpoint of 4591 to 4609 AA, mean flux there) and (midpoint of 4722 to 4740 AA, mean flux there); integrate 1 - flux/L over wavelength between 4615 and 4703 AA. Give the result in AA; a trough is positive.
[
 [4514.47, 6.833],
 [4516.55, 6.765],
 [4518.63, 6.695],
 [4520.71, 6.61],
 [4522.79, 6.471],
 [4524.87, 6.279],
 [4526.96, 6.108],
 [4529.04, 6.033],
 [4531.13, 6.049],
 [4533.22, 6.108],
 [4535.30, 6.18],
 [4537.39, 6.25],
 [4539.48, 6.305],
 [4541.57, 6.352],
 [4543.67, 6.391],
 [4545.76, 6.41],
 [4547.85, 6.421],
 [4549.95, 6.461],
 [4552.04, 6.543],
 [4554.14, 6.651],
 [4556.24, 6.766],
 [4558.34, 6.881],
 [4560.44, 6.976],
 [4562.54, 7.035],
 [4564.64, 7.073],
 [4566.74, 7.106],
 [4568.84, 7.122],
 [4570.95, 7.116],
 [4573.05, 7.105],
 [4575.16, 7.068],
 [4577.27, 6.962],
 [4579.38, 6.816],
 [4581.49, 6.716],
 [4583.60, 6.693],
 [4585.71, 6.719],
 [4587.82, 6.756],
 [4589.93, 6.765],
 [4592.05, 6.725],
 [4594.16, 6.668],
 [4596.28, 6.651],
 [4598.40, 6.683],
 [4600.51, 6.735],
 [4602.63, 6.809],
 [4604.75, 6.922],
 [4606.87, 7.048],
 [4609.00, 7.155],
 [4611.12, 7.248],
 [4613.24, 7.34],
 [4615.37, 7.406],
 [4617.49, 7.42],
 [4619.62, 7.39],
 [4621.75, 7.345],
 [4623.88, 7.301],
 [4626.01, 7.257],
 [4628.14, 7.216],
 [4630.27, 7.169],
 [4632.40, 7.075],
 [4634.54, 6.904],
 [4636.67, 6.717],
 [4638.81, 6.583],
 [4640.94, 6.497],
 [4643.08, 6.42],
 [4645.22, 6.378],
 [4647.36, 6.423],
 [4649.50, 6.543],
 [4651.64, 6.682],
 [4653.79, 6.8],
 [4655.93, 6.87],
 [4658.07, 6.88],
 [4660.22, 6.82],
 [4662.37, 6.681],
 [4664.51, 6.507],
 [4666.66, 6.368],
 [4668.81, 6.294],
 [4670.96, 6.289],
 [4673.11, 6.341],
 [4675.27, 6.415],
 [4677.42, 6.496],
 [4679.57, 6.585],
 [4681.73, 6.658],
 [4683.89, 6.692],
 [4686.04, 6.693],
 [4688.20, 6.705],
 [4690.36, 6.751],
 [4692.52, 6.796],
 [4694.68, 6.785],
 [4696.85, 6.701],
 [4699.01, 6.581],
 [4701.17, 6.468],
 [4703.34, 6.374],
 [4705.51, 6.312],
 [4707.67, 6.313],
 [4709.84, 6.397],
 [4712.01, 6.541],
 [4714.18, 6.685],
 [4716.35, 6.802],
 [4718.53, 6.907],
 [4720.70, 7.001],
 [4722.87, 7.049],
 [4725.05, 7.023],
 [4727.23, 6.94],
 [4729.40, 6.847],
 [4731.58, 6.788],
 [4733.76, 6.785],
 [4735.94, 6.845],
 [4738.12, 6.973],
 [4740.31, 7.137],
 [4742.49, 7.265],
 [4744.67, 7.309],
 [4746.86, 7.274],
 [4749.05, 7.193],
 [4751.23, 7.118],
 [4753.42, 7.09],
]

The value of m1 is 1.4 AA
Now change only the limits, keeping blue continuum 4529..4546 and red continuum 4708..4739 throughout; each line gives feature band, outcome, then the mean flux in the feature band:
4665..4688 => 0.60 AA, 6.49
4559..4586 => -2.66 AA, 6.97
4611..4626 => -2.00 AA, 7.35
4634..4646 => -0.04 AA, 6.58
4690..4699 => -0.02 AA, 6.74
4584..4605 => -1.06 AA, 6.74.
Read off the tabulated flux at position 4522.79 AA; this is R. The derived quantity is 6.471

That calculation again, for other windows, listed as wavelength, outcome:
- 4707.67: 6.313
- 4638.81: 6.583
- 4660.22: 6.82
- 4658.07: 6.88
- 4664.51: 6.507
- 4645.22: 6.378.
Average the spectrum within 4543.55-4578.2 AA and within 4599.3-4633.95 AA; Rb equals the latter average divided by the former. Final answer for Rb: 1.0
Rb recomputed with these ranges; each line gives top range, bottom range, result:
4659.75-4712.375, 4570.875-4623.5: 0.94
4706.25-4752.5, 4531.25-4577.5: 1.03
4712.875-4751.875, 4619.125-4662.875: 1.02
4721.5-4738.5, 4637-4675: 1.05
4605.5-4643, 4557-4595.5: 1.03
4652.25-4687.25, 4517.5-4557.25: 1.03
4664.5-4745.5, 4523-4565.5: 1.04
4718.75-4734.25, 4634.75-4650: 1.06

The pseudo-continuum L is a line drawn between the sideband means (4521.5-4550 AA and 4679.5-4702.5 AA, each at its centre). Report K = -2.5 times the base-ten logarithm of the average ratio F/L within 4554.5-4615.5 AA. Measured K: -0.086 mag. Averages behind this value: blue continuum 6.27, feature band 6.92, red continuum 6.67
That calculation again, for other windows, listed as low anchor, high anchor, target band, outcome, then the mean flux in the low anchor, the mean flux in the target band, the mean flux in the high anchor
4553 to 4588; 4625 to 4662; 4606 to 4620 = -0.069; 6.92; 7.28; 6.78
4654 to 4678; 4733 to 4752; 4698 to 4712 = 0.068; 6.55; 6.42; 7.11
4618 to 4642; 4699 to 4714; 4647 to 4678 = 0.036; 7.05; 6.56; 6.43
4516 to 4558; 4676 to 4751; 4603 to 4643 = -0.080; 6.4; 7.09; 6.79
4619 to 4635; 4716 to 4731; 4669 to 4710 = 0.079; 7.21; 6.54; 6.94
